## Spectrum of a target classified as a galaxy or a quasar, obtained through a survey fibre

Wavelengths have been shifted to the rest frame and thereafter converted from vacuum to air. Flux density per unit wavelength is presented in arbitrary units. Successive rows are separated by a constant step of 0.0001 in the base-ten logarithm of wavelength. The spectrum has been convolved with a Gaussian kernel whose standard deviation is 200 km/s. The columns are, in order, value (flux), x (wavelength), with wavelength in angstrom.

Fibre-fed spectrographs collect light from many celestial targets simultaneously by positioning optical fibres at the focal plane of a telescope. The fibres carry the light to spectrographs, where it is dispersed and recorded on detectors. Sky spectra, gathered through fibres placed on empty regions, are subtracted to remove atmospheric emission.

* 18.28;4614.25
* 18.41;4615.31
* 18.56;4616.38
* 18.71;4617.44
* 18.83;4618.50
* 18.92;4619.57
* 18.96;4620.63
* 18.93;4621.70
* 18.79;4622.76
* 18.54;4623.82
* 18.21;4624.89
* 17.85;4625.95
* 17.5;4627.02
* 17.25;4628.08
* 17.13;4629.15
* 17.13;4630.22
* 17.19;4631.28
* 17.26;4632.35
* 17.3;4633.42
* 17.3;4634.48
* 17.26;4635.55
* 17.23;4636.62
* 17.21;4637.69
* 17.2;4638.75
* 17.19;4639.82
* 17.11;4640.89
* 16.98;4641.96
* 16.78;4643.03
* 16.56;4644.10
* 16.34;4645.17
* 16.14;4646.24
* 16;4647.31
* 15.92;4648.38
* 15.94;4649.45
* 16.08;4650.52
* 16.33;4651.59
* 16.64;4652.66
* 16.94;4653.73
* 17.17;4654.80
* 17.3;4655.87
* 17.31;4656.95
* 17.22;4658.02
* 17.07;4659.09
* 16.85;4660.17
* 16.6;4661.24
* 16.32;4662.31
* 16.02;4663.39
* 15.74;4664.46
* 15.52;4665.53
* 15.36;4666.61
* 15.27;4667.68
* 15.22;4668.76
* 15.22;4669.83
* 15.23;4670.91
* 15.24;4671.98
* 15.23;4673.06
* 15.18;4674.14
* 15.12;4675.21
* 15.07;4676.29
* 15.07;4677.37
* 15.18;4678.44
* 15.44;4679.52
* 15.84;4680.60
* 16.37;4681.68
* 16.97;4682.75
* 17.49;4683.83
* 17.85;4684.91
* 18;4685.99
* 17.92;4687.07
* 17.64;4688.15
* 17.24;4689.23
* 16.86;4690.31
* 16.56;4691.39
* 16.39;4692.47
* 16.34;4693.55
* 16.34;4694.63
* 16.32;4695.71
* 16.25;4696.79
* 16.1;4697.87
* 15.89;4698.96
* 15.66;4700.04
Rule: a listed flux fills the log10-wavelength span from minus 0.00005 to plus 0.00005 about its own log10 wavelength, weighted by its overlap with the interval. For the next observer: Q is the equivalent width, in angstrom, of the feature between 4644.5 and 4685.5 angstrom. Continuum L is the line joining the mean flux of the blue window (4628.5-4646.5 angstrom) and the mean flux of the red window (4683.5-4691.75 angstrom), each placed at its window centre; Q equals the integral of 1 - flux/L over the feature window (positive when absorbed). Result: 2.7 angstrom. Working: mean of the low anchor 17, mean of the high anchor 17.5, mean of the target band 16.1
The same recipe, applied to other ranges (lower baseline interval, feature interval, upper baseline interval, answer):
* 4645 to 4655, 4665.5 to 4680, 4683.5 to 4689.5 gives 1.7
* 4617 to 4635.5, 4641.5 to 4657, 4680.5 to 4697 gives 0.9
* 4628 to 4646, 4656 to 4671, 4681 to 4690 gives 1.0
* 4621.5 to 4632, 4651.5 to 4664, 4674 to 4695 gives 0.2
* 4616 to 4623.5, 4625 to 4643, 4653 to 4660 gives 0.9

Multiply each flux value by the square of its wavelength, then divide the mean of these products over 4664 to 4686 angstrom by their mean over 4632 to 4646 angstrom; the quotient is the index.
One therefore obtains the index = 0.9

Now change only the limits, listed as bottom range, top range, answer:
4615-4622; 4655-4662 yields 0.92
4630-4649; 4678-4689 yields 1.02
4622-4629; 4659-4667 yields 0.91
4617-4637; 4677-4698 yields 0.95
